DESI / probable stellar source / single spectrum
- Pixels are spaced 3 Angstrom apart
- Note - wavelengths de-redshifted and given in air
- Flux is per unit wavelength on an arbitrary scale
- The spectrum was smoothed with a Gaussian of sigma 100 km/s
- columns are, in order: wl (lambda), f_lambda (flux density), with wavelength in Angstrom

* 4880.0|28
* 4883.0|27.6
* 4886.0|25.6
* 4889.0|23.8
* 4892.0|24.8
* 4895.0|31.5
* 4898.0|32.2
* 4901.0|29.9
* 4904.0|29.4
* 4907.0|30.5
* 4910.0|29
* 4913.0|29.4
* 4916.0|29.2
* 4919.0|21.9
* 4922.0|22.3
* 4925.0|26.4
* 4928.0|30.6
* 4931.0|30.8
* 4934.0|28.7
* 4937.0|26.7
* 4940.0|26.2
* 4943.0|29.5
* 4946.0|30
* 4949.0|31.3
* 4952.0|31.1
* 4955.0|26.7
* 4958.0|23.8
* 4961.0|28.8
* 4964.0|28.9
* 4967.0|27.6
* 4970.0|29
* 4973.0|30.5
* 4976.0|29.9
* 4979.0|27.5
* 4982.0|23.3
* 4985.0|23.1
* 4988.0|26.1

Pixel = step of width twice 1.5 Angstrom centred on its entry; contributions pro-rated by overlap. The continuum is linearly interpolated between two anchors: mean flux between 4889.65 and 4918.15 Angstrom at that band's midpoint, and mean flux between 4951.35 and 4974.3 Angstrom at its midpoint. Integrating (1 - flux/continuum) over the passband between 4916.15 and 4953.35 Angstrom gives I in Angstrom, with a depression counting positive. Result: 0.86 Angstrom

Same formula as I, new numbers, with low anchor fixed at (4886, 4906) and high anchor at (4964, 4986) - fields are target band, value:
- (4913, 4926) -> 1.26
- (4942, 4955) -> -1.07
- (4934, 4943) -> 0.19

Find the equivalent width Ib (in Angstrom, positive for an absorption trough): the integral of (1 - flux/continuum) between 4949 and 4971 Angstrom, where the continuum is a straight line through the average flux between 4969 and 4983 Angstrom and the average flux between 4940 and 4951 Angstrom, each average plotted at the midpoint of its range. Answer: 0.62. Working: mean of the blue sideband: 29.8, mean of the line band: 28.2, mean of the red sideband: 28.2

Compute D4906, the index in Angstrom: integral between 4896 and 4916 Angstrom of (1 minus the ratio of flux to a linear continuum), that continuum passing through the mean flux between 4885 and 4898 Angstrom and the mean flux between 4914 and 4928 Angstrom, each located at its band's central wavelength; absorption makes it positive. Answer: -2.7 Angstrom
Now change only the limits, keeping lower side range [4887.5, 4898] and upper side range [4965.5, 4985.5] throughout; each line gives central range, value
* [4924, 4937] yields -0.7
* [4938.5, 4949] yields -0.6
